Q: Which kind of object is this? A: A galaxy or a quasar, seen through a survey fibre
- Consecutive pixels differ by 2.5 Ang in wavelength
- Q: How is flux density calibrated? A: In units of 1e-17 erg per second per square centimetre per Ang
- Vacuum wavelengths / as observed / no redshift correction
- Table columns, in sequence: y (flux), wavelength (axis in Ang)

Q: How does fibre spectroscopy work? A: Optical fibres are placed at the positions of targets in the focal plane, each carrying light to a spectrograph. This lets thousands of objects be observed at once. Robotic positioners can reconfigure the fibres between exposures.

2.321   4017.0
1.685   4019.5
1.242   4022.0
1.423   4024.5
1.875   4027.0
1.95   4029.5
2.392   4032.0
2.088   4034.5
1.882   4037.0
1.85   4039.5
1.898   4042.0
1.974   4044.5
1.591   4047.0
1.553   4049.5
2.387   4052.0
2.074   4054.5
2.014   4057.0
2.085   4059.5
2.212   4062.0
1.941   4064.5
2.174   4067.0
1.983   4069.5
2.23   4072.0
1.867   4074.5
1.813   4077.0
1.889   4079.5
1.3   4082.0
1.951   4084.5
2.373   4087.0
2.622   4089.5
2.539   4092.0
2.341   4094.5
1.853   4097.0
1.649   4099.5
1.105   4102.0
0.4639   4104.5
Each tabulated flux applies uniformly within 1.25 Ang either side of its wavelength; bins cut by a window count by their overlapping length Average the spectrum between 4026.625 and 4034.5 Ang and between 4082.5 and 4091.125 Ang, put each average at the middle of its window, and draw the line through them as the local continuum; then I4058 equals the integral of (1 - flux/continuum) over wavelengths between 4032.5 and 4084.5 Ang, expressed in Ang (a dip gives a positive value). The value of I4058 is 5.2 Ang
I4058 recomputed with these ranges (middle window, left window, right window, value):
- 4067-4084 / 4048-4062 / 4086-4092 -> 3.2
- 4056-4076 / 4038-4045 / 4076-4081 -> -2.3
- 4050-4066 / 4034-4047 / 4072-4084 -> -2.2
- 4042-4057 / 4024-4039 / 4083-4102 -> 0.6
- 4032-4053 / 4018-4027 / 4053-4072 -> -1.5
